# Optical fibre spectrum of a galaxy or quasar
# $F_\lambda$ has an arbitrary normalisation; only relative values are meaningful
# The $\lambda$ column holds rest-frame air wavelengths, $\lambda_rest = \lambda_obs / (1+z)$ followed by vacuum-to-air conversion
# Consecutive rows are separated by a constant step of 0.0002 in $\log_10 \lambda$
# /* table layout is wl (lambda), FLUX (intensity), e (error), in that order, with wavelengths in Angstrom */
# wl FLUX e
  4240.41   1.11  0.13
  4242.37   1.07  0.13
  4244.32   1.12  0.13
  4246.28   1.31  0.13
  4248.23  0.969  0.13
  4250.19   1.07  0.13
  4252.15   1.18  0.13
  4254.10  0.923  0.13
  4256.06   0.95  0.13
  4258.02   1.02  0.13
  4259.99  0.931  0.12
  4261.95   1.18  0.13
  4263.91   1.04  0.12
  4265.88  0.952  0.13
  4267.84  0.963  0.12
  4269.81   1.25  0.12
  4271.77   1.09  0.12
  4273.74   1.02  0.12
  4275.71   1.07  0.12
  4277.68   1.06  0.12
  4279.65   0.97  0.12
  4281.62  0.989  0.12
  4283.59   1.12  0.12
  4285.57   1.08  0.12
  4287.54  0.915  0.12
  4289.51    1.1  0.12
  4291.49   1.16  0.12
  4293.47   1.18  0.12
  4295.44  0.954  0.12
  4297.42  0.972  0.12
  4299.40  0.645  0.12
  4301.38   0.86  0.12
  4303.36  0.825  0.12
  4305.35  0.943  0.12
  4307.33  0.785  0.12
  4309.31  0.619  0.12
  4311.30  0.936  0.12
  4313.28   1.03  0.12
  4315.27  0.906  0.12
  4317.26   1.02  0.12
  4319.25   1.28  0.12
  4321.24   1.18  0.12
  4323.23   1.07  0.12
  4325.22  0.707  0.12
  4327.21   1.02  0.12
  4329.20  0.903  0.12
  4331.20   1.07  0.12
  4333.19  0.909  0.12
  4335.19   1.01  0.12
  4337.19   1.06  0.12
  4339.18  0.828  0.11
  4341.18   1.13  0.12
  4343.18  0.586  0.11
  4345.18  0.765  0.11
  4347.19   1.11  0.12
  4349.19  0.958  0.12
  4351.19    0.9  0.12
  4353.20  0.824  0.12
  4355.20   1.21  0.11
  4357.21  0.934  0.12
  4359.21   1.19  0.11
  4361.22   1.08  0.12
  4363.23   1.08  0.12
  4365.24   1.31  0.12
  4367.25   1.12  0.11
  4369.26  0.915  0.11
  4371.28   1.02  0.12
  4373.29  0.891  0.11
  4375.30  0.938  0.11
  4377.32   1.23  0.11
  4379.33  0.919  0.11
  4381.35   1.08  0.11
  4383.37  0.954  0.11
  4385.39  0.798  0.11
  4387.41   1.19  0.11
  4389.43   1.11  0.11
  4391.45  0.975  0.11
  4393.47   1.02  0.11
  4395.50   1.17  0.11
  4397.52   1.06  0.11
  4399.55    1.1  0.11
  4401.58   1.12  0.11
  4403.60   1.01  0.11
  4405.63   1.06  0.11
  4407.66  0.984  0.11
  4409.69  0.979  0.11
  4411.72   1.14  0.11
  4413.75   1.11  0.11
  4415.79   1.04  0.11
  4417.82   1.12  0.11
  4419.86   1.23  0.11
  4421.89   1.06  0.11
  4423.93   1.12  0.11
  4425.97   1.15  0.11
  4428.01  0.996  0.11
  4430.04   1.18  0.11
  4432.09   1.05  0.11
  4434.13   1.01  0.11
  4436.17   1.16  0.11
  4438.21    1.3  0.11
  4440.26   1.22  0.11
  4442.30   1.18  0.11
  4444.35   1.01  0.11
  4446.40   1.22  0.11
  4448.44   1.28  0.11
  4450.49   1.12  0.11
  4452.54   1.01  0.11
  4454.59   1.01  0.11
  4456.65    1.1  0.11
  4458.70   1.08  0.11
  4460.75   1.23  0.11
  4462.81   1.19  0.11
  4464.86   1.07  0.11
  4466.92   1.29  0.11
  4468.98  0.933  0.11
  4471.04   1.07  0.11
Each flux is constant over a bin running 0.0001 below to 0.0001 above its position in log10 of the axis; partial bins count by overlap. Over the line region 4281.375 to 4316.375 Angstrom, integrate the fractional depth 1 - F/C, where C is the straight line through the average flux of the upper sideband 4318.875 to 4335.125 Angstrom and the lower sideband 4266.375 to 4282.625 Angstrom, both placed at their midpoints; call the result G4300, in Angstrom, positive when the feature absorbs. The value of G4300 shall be 2.9 Angstrom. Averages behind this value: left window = 1.05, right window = 1.01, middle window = 0.945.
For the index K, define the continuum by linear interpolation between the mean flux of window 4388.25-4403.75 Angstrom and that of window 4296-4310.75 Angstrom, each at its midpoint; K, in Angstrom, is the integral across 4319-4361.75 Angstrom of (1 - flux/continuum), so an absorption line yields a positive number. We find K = -3.0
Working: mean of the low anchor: 0.815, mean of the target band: 0.981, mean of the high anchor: 1.08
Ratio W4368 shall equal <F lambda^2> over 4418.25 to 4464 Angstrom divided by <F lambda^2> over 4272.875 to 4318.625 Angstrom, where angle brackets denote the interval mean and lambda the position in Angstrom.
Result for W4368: 1.25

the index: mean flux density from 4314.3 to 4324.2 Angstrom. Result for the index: 1.09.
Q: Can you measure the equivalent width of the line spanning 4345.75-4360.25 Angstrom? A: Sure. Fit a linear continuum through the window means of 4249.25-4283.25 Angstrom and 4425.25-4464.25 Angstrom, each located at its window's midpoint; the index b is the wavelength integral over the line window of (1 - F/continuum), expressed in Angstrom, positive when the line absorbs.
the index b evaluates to 1.0 Angstrom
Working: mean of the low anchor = 1.04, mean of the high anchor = 1.13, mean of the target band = 1.01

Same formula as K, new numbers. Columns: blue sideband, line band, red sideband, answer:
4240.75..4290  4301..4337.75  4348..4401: 3.2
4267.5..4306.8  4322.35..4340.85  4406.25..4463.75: 1.4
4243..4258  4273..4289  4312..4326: 0.4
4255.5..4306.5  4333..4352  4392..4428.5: 2.1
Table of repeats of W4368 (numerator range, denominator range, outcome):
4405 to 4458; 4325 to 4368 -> 1.16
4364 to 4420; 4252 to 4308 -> 1.11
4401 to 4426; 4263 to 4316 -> 1.17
